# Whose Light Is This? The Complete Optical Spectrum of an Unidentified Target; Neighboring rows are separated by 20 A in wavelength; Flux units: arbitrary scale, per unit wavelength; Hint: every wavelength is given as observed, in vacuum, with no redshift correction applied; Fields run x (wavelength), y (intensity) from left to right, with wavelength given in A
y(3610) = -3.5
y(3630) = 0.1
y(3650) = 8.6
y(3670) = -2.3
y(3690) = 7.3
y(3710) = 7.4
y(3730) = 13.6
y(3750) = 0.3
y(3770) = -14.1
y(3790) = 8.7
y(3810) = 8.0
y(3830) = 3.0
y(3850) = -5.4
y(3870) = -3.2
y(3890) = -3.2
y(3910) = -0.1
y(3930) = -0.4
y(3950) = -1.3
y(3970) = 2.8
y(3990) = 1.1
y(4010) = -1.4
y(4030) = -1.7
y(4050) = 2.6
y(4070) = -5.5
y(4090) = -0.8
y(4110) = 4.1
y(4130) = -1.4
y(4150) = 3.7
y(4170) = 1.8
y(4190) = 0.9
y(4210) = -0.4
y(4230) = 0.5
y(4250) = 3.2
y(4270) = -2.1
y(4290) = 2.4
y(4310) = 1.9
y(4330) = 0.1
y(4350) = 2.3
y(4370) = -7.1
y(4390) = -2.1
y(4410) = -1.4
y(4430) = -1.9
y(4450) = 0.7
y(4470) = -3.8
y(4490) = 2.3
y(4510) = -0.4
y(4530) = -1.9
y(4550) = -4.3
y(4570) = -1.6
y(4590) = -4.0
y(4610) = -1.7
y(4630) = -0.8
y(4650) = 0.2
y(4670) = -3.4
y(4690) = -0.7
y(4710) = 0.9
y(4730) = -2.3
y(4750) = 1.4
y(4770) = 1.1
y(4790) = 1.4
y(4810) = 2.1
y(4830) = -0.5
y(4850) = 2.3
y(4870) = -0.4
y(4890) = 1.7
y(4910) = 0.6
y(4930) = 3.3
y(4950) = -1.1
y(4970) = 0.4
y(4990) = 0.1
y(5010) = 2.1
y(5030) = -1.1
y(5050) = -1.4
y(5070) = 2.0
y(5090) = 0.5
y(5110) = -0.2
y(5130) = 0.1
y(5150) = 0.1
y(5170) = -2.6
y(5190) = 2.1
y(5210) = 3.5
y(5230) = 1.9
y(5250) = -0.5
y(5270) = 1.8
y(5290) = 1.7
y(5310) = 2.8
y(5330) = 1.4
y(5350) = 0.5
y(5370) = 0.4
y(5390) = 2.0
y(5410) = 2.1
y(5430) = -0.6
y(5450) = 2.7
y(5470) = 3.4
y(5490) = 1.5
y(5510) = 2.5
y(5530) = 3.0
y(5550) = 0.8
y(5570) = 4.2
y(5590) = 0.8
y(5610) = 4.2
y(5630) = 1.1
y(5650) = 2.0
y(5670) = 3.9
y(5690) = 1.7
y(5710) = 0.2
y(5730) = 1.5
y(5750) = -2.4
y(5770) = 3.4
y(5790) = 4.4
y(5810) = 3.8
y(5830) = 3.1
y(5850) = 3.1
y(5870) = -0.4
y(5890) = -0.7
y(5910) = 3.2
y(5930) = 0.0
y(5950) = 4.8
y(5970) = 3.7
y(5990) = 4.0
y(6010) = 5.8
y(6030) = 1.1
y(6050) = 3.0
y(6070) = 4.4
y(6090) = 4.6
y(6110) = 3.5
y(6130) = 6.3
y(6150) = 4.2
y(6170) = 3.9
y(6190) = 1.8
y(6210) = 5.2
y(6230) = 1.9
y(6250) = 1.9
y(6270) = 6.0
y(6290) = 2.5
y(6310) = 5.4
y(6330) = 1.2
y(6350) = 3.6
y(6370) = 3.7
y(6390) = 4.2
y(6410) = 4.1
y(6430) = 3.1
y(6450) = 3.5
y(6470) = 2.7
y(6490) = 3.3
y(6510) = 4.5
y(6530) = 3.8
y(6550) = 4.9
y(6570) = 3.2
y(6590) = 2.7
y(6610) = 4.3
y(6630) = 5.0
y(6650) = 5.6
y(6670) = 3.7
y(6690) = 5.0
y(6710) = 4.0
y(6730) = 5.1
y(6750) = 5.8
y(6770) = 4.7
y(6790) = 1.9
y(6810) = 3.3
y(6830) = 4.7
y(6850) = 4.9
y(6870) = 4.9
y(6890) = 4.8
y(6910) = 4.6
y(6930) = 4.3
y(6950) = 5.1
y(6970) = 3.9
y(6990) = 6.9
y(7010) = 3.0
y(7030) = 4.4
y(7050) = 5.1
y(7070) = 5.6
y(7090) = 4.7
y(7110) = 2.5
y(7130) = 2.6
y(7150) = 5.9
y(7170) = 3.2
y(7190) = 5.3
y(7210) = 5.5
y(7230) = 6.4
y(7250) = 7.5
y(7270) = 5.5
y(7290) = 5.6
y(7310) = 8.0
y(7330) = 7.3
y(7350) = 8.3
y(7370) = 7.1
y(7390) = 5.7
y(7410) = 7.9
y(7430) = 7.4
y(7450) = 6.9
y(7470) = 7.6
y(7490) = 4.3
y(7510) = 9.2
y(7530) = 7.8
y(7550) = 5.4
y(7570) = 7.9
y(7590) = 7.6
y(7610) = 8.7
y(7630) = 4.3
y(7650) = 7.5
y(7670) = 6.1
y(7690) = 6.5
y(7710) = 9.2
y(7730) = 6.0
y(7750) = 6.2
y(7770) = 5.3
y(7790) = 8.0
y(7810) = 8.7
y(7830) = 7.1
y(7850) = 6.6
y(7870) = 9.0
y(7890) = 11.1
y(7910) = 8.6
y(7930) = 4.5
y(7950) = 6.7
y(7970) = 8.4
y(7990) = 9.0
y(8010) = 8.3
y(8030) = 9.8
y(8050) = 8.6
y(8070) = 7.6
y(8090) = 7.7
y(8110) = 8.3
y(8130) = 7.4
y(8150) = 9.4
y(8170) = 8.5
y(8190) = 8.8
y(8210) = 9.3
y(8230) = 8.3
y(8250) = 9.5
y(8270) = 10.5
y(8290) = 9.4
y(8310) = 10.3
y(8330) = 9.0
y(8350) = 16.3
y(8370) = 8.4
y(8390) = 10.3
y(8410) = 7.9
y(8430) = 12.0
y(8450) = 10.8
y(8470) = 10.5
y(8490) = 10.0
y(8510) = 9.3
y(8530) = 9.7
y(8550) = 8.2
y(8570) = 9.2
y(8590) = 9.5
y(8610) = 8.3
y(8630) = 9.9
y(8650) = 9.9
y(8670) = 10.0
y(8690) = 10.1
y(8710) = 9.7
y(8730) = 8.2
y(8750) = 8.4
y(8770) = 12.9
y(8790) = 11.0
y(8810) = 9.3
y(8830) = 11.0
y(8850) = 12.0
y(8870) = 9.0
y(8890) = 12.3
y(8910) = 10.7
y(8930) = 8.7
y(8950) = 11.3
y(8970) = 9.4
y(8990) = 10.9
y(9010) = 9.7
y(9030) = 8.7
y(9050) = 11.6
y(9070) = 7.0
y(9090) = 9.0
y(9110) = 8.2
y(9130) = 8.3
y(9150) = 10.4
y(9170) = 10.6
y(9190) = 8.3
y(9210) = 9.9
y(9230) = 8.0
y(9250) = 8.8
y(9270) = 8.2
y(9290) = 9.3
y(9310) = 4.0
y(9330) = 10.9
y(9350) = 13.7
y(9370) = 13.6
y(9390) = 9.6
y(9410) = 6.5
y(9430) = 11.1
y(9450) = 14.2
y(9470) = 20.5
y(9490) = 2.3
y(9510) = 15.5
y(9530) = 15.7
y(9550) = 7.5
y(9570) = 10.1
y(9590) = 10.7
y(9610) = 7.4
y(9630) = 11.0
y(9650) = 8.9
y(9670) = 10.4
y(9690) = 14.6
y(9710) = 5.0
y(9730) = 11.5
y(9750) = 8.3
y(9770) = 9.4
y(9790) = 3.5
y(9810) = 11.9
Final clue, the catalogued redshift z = 0.809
